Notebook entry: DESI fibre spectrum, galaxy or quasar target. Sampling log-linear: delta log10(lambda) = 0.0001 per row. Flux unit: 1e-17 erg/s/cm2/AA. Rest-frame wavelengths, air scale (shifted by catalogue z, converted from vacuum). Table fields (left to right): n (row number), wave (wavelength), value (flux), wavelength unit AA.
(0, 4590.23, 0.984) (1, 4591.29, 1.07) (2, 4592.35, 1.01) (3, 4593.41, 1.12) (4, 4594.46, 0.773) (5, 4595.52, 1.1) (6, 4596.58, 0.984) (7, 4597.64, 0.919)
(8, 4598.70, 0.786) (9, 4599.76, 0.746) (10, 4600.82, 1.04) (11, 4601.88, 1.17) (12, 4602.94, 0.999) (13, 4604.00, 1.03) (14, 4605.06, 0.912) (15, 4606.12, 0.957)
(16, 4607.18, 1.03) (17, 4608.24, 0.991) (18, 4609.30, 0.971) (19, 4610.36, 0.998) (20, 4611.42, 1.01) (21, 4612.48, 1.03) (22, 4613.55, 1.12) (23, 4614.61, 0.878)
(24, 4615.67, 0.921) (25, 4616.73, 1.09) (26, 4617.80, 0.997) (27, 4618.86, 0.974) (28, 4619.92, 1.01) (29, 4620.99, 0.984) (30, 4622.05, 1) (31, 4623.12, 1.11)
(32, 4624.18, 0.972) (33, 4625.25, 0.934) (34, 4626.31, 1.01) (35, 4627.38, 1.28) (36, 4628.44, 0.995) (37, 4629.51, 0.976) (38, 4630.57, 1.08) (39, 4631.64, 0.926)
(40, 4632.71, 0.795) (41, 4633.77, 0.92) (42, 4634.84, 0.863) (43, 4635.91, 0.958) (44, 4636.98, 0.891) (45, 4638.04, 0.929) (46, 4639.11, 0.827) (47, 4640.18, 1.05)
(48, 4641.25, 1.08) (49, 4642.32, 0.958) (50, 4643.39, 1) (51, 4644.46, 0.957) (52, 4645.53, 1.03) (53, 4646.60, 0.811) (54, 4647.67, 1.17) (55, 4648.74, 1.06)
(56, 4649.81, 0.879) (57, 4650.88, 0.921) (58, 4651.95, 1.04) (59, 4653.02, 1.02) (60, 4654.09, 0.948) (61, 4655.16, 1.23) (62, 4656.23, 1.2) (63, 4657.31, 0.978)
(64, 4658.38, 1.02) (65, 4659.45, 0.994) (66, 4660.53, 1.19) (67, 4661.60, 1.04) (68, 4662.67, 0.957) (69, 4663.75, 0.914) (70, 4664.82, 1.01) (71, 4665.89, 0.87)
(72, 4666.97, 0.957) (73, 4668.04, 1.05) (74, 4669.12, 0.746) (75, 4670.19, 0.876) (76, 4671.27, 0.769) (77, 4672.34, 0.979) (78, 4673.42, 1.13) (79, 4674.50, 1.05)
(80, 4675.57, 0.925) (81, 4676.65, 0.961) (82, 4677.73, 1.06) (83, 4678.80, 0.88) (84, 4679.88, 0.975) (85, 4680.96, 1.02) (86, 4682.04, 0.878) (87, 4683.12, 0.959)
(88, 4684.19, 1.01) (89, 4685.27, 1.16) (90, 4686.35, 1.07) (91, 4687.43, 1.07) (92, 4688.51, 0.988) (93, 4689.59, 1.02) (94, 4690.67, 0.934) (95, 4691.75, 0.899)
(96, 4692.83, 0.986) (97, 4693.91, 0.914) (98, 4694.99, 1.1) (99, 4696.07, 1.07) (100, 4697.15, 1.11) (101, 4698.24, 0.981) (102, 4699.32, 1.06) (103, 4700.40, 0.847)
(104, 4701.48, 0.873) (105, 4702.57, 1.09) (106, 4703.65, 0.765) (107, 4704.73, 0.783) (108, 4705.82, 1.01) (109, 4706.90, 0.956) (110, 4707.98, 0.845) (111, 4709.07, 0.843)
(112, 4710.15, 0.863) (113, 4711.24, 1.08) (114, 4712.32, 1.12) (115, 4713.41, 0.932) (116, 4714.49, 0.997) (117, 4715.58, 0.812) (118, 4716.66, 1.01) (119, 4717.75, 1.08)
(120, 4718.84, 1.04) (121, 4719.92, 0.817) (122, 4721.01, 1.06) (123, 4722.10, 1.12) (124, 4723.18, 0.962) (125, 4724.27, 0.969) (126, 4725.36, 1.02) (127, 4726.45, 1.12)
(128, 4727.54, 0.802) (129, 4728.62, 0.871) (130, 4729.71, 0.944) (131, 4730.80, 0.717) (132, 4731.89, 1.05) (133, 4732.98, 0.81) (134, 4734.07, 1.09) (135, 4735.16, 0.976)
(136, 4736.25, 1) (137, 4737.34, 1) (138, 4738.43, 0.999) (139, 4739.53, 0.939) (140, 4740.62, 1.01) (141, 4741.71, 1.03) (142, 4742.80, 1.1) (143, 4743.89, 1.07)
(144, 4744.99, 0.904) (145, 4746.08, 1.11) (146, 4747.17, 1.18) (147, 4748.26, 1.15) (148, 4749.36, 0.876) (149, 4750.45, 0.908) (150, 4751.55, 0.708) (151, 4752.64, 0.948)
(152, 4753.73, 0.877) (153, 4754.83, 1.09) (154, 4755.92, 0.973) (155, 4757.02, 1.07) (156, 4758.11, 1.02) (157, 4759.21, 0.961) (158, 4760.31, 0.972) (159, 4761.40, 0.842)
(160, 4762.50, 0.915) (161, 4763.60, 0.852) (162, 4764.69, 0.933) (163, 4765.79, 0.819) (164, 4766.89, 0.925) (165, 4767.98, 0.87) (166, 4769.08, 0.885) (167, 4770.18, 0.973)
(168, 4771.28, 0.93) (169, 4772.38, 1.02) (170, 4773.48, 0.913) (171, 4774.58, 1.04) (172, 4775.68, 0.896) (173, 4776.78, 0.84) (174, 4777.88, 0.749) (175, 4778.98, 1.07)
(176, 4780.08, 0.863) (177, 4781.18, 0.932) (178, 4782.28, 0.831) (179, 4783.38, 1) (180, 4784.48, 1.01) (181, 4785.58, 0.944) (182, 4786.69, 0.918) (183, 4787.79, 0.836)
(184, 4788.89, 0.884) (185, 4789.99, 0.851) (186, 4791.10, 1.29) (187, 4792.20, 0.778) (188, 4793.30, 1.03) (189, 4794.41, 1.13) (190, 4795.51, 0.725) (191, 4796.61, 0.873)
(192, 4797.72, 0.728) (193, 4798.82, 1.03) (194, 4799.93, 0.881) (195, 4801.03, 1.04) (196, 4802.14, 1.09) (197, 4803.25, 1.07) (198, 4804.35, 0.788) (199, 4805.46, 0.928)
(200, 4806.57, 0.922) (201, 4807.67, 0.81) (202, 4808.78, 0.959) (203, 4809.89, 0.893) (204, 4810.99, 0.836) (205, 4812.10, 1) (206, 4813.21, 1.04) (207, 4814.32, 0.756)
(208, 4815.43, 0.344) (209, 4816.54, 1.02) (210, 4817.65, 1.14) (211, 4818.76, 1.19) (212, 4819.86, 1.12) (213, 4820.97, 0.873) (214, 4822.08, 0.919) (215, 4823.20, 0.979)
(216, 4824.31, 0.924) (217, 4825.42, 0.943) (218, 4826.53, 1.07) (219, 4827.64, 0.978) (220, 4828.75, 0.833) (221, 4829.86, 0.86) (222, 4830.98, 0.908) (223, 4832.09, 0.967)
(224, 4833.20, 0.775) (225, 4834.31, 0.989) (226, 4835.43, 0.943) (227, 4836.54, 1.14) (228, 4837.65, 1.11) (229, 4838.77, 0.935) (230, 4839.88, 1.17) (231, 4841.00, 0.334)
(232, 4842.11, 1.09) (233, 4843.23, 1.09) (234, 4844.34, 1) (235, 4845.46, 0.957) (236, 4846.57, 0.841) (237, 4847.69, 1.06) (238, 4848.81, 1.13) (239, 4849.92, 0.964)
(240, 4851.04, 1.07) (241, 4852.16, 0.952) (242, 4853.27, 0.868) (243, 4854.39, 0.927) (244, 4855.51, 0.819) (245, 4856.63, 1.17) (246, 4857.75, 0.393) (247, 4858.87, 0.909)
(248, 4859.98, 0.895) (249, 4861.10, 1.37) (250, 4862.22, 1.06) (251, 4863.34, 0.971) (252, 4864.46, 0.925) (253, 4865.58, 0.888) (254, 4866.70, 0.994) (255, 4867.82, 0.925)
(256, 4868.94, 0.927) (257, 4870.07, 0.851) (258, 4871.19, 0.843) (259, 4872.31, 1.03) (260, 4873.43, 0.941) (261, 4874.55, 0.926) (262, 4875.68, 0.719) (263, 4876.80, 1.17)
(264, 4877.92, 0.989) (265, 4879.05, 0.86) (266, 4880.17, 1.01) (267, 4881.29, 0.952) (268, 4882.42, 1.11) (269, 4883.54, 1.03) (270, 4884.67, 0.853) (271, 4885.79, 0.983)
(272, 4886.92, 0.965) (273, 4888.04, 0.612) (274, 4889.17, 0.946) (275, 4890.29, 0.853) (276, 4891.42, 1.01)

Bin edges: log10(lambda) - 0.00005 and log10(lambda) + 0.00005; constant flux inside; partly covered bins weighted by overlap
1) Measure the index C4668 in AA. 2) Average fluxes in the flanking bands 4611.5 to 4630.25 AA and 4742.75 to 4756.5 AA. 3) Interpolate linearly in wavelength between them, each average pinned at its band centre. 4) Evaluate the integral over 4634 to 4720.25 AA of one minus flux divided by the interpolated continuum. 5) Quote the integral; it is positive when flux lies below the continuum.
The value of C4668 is 2.4 AA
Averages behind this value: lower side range 1.02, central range 0.977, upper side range 0.988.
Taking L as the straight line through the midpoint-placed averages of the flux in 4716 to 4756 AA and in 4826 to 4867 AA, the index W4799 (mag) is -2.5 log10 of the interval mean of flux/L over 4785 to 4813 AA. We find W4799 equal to 0.04 mag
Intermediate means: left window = 0.982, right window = 0.955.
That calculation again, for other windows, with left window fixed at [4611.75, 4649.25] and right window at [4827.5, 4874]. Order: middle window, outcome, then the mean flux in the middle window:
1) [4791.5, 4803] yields 0.02 mag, 0.939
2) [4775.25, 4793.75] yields 0.04 mag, 0.925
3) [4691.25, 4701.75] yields -0.01 mag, 0.987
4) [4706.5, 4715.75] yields 0.03 mag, 0.943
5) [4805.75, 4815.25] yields 0.09 mag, 0.881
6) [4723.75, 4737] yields 0.02 mag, 0.948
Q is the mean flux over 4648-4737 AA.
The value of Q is 0.978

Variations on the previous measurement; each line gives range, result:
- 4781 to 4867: 0.944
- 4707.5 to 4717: 0.944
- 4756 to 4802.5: 0.932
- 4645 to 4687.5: 0.994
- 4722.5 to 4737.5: 0.953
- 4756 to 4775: 0.937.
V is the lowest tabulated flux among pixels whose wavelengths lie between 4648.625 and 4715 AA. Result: 0.746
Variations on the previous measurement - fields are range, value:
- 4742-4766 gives 0.708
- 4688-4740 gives 0.717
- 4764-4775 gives 0.819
